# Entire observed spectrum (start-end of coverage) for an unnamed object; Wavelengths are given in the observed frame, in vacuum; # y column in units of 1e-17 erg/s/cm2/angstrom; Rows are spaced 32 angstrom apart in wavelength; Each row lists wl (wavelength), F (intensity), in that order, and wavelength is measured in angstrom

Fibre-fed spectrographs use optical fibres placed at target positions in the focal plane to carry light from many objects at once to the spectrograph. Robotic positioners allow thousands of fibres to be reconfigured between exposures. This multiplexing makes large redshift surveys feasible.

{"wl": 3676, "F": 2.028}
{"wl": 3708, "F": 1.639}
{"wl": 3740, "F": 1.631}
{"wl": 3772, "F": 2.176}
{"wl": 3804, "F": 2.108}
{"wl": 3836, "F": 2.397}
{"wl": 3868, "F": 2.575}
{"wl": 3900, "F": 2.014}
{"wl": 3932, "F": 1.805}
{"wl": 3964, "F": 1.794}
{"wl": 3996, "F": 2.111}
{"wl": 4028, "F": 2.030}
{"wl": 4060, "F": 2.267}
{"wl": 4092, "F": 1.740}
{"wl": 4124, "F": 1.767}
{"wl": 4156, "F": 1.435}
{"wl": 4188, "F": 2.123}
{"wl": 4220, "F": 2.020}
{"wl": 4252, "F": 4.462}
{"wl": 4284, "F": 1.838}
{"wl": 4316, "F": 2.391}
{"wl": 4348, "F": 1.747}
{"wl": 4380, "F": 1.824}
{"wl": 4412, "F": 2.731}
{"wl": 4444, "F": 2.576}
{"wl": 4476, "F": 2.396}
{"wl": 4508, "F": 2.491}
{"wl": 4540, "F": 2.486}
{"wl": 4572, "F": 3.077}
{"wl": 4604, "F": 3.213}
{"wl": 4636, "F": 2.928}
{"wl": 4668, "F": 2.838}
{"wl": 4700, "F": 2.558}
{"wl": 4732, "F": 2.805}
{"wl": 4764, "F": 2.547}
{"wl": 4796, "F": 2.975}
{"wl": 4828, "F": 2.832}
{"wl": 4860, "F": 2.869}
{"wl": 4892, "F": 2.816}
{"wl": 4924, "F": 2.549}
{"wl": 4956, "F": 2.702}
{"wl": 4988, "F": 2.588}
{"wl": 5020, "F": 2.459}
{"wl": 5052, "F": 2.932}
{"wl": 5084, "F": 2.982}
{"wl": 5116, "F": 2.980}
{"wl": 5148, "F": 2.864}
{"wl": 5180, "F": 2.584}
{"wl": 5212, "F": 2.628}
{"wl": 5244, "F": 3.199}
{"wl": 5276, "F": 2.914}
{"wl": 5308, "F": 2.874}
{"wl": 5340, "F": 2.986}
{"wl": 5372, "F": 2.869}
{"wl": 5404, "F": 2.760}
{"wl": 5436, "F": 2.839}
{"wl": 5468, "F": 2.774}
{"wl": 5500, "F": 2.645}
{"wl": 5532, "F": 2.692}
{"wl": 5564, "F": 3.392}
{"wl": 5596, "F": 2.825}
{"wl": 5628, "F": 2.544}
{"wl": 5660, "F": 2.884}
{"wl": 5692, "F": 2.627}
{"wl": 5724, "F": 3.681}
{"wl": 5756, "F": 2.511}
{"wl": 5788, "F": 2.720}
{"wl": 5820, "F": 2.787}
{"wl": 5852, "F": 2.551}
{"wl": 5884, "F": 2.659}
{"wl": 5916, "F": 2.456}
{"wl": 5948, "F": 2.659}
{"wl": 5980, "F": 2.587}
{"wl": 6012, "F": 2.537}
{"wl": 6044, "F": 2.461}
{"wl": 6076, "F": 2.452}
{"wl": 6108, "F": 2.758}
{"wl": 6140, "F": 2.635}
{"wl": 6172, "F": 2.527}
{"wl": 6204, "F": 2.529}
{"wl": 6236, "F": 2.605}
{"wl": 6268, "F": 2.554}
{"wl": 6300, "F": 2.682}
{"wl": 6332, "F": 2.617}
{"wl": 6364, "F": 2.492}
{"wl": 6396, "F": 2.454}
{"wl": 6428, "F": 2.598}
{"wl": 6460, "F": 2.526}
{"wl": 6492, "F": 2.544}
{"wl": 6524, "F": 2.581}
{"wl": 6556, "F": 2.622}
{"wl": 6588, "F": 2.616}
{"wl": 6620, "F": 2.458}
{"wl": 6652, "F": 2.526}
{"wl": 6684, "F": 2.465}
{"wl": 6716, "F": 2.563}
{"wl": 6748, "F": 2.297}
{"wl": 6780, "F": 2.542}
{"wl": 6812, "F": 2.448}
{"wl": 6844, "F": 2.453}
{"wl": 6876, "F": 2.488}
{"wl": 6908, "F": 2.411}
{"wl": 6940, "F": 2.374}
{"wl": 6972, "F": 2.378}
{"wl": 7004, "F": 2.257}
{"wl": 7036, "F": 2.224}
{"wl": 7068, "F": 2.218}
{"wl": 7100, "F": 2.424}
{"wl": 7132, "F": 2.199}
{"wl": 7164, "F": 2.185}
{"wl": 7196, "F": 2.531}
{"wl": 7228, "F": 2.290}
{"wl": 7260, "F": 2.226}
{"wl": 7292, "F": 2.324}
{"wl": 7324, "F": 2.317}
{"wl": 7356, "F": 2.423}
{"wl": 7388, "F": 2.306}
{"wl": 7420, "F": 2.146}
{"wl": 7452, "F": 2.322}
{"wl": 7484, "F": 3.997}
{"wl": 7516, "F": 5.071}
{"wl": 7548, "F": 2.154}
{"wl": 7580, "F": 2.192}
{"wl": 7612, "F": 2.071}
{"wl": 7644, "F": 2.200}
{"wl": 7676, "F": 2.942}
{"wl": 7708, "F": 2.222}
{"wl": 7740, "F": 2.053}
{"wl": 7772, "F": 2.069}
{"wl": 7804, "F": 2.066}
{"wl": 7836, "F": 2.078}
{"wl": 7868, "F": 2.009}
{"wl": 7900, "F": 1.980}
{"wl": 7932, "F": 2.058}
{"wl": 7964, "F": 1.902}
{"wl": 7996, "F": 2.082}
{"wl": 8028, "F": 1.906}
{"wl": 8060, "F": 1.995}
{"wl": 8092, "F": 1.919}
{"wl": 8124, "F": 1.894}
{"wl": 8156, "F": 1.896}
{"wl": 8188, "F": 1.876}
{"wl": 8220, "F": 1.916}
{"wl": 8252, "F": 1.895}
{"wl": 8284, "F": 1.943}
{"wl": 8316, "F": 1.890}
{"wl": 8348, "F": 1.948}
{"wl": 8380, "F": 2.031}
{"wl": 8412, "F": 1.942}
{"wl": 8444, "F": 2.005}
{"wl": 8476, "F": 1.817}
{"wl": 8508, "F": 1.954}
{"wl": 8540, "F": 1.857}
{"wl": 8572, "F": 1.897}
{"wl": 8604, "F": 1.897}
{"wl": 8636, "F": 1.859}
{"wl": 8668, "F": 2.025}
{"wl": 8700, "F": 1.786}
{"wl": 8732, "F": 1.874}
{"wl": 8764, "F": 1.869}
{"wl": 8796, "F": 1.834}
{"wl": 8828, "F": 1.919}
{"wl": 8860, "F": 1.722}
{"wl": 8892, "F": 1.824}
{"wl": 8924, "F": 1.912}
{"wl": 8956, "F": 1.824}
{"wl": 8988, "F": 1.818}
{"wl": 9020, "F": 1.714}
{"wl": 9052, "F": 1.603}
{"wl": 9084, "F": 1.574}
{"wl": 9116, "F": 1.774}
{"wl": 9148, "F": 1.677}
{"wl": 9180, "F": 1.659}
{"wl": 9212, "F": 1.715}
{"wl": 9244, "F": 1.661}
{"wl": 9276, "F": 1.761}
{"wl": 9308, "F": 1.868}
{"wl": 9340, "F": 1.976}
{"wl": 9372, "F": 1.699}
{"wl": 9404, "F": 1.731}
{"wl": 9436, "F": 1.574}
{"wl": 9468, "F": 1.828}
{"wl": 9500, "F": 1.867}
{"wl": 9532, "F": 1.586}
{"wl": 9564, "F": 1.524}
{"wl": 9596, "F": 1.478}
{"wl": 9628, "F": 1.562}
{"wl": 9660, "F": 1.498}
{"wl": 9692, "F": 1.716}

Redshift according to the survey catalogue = 0.14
